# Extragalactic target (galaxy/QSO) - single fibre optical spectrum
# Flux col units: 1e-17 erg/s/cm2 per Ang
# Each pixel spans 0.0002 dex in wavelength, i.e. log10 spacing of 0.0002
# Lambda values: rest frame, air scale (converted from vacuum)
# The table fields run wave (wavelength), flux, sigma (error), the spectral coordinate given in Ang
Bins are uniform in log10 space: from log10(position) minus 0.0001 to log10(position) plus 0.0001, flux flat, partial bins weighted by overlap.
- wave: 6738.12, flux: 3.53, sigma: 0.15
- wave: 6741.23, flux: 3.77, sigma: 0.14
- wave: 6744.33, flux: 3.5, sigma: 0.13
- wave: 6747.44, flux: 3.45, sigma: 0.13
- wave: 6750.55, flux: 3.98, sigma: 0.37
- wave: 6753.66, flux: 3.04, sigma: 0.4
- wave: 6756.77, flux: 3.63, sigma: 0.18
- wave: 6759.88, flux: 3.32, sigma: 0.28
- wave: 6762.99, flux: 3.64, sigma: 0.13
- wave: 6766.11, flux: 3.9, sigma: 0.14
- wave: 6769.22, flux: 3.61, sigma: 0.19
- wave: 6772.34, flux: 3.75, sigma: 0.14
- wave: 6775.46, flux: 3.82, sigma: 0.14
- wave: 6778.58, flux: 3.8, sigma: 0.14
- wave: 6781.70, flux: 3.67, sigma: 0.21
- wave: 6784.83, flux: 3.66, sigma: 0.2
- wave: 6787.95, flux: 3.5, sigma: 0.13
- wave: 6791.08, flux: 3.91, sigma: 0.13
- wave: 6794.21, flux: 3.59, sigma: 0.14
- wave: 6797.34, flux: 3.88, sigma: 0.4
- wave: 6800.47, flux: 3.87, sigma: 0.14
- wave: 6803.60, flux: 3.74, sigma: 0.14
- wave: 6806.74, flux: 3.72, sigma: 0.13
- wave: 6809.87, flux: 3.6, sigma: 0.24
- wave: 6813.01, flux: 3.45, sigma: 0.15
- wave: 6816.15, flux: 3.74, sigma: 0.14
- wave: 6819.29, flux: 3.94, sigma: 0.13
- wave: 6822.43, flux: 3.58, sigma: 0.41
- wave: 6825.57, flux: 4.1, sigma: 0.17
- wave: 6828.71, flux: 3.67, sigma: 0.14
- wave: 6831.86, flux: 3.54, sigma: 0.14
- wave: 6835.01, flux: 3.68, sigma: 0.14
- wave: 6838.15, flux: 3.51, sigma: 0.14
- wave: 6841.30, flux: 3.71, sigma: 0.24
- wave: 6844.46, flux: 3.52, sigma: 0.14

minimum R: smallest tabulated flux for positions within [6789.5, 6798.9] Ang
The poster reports 3.59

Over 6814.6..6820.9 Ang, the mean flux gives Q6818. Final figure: 3.84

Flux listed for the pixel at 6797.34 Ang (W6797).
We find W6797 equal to 3.88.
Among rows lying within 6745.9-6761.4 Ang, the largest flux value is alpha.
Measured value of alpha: 3.98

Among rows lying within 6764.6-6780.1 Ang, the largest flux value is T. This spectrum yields 3.9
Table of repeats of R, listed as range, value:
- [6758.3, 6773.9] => 3.32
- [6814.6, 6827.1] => 3.58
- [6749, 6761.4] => 3.04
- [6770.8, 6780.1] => 3.75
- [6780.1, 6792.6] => 3.5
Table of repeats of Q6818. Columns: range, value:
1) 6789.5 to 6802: 3.81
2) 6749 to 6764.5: 3.52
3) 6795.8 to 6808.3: 3.8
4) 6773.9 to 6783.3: 3.76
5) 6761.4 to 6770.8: 3.72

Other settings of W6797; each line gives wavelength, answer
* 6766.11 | 3.9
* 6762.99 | 3.64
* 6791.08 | 3.91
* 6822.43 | 3.58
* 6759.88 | 3.32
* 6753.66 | 3.04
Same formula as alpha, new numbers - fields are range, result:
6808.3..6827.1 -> 4.1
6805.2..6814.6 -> 3.72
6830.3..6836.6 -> 3.68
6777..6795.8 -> 3.91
